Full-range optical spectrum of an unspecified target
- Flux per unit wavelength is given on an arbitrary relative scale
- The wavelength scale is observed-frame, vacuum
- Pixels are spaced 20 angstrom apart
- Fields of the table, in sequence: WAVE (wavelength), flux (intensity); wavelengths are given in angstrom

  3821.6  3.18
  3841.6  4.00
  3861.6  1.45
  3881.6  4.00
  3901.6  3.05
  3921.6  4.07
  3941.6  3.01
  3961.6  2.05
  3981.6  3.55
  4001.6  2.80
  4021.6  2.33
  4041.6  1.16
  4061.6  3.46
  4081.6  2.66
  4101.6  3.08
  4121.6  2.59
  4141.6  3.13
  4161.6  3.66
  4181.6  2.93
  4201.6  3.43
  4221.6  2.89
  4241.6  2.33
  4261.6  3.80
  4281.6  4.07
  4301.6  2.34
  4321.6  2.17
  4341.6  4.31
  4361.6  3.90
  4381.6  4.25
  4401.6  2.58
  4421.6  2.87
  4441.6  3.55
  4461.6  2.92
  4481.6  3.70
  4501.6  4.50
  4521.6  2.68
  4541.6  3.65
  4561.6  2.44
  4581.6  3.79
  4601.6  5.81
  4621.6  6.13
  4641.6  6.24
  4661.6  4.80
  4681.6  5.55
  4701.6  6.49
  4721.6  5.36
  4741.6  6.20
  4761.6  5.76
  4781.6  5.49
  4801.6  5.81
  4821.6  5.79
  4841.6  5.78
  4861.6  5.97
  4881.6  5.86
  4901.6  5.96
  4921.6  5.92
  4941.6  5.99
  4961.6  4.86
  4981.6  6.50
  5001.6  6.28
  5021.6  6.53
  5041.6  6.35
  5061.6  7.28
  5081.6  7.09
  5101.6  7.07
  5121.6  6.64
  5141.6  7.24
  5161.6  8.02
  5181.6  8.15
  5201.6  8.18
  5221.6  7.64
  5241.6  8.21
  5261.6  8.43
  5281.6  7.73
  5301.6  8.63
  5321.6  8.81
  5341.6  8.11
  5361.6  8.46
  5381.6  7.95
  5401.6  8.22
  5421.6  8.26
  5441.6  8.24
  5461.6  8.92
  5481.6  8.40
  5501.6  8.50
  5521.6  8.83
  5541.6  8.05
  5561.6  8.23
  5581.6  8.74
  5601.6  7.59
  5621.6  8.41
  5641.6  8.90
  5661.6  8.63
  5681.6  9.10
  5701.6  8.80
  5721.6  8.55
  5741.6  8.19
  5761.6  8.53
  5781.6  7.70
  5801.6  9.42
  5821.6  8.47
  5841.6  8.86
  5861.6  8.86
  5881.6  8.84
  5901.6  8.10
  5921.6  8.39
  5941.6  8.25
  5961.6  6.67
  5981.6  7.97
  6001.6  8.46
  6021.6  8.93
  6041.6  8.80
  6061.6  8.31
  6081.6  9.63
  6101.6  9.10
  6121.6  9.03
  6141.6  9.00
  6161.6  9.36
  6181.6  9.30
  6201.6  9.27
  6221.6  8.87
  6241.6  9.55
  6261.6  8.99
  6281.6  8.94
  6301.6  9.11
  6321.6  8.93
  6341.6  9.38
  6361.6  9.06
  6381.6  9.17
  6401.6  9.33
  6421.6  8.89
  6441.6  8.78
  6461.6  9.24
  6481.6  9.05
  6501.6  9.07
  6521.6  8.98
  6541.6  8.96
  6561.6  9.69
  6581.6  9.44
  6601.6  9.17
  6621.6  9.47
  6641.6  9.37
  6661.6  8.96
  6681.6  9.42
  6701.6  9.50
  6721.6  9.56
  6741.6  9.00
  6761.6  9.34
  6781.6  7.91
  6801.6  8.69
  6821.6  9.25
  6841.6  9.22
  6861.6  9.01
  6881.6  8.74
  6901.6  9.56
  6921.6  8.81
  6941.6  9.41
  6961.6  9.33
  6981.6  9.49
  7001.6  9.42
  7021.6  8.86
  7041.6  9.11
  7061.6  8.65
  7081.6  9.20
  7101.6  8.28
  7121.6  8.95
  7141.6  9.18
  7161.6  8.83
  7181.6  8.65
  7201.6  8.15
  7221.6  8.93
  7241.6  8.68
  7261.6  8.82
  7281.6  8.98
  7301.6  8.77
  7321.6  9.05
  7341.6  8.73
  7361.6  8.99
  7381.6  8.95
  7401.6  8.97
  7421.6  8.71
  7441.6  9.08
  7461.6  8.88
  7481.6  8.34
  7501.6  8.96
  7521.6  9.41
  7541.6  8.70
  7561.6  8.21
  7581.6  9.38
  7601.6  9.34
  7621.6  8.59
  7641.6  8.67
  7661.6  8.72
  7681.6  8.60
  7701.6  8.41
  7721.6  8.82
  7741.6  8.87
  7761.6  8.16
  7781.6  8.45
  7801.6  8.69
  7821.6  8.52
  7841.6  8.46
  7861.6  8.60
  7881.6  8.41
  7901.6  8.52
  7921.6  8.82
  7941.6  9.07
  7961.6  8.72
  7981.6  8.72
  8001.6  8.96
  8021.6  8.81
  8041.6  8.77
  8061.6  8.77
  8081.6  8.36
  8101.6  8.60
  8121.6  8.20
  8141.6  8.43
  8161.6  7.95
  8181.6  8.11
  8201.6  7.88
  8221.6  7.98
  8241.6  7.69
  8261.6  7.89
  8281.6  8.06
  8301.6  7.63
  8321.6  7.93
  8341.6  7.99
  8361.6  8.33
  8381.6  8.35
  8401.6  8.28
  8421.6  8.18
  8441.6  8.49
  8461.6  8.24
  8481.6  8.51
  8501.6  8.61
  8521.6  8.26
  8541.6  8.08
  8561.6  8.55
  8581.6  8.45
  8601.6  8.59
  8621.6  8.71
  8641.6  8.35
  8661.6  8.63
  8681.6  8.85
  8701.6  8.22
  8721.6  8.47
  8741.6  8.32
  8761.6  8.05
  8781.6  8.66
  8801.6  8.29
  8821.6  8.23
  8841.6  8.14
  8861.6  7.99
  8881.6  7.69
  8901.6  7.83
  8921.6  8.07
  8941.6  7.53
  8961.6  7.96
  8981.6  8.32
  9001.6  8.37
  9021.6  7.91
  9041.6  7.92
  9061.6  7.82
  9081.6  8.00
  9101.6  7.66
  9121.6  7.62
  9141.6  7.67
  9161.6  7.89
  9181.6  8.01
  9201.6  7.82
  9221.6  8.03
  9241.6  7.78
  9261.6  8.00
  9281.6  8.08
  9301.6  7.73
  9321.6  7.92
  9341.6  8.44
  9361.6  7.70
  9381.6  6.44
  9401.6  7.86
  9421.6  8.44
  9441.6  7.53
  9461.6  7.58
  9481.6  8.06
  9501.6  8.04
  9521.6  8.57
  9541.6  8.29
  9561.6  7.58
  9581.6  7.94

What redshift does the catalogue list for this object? 0.15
